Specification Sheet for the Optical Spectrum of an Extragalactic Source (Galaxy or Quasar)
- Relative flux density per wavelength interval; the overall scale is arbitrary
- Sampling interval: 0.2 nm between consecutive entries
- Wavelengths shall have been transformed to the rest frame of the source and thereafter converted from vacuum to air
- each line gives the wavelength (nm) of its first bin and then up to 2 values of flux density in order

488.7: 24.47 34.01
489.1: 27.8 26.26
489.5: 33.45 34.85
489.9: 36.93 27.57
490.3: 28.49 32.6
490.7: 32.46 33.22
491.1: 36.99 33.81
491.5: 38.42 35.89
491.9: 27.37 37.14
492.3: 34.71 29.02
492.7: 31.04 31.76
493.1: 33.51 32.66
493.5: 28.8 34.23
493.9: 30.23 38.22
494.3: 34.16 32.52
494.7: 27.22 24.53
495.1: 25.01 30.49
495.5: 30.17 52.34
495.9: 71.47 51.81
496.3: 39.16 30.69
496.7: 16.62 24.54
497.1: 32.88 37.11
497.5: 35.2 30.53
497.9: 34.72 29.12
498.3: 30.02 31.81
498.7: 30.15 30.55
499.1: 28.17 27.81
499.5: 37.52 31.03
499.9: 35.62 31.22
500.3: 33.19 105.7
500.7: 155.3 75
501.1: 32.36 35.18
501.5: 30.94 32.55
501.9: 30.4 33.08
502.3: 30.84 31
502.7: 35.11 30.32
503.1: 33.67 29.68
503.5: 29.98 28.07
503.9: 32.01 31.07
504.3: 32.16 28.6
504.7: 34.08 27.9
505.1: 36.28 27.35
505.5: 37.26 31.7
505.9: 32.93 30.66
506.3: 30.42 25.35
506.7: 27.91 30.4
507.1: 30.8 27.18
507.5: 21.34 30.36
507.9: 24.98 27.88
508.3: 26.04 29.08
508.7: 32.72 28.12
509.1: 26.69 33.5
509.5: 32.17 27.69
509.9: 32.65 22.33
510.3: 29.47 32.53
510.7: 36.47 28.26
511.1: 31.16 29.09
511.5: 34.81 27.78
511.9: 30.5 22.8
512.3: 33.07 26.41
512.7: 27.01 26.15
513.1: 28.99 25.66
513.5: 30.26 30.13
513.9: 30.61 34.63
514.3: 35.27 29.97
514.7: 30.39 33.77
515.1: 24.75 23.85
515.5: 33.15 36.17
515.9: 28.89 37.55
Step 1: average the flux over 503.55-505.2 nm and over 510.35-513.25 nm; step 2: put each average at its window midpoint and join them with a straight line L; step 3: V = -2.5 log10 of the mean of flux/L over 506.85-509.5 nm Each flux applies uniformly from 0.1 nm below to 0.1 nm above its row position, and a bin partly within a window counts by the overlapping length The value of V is 0.07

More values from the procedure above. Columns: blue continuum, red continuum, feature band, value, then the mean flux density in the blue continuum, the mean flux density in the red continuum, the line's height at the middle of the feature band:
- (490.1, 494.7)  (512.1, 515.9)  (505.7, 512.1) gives 0.043 mag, 32.8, 29.8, 30.5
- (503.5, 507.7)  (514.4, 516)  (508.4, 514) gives 0.023 mag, 30.2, 30.1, 30.1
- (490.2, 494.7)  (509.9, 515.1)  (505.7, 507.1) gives 0.034 mag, 32.9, 29.9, 30.8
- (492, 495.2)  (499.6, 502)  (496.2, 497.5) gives 0.318 mag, 31.5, 52.4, 40.9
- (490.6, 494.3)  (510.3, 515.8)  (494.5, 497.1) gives -0.075 mag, 33.3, 30.1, 32.8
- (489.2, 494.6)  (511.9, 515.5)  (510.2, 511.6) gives -0.072 mag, 32.8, 29.2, 29.7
